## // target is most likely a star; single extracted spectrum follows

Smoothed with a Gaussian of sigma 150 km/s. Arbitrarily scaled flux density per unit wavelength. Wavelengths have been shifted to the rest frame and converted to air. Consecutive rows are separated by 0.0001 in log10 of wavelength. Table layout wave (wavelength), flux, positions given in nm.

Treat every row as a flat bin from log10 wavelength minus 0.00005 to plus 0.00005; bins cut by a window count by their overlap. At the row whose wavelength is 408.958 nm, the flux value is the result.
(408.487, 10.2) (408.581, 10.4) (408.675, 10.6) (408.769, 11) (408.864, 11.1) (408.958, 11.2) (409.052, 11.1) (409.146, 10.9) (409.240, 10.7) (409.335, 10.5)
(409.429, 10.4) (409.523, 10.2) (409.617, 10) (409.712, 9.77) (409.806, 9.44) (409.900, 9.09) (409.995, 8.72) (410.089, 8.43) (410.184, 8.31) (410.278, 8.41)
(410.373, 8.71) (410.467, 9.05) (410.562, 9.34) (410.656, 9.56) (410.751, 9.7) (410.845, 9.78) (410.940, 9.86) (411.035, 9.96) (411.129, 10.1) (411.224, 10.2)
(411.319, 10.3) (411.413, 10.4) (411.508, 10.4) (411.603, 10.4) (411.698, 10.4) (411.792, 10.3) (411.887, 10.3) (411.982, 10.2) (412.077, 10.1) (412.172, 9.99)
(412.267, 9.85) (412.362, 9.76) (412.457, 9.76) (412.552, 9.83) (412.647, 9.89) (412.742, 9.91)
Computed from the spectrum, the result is 11.2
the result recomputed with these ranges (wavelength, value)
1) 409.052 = 11.1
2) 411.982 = 10.2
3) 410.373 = 8.71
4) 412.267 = 9.85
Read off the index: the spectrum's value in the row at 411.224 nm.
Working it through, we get 10.2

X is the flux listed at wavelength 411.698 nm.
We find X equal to 10.4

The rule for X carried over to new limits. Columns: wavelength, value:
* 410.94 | 9.86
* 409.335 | 10.5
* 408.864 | 11.1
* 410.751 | 9.7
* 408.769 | 11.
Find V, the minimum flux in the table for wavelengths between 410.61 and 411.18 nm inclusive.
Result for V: 9.56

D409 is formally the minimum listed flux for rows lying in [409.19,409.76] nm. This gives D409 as 9.77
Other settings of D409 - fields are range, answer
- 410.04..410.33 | 8.31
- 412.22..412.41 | 9.76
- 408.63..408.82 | 10.6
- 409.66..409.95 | 9.09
